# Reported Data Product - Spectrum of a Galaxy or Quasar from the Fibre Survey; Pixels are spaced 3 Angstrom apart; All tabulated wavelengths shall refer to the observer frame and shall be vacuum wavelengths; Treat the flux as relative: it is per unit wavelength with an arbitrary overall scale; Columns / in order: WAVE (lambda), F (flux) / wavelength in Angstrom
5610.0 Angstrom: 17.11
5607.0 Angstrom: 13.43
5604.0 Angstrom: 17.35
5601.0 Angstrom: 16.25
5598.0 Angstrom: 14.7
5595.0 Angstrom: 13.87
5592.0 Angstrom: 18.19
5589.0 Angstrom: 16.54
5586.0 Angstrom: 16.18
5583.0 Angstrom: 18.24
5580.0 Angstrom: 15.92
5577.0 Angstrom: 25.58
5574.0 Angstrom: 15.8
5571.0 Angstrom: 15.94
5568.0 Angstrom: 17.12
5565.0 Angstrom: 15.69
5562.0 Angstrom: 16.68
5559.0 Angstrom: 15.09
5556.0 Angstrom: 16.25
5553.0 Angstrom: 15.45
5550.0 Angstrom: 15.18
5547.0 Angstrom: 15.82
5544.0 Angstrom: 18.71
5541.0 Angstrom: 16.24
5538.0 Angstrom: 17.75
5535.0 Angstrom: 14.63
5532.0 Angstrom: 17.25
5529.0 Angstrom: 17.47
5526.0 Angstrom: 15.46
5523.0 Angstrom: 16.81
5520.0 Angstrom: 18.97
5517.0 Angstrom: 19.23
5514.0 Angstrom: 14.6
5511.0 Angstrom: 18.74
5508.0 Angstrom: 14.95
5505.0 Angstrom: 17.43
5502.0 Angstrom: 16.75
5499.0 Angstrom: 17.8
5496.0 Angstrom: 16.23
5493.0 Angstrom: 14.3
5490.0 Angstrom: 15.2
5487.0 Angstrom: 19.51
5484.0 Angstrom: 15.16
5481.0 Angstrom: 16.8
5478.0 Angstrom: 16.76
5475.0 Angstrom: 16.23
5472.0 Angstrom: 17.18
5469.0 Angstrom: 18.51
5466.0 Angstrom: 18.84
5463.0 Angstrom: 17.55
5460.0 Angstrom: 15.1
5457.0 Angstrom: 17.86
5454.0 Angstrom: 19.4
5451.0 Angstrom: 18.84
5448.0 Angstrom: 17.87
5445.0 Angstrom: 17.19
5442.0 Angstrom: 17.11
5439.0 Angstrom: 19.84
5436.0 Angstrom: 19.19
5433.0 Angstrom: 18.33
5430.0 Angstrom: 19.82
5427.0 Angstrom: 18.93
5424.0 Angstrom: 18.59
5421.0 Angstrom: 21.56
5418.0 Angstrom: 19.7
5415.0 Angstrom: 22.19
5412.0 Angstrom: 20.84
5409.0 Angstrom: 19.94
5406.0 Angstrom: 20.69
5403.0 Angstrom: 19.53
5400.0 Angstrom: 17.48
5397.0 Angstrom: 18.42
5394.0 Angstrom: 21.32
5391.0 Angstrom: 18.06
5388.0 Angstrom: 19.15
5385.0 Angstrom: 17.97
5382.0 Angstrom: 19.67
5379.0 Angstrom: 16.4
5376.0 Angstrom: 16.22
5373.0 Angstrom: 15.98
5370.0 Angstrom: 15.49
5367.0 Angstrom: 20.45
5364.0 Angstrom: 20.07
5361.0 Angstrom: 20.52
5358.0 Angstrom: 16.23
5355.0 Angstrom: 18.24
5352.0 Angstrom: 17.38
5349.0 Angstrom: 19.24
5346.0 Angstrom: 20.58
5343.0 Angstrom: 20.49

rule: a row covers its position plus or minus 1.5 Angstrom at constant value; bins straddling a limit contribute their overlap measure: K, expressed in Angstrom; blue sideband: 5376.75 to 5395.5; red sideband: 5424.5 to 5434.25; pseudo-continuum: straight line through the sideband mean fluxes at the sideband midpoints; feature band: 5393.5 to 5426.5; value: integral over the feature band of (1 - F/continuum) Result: -1.9 Angstrom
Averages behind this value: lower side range 18.7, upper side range 19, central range 20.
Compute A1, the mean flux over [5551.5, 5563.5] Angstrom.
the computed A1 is 15.9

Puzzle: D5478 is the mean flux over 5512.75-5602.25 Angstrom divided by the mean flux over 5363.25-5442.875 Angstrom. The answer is 0.88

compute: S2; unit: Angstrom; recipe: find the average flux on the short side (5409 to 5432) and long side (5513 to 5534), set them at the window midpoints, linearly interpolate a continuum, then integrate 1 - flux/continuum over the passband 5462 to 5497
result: 3.0 Angstrom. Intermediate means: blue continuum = 20.2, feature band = 16.9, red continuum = 17.1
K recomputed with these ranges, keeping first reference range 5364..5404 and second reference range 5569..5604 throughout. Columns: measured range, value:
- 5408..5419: -1.6 Angstrom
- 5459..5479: 0.6 Angstrom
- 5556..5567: 0.8 Angstrom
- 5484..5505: 1.2 Angstrom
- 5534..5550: 0.7 Angstrom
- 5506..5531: 0.6 Angstrom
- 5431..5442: -0.6 Angstrom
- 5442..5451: 0.1 Angstrom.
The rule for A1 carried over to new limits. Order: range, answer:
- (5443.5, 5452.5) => 18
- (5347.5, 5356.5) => 18.3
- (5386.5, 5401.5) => 18.9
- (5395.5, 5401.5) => 17.9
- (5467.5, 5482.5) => 17.1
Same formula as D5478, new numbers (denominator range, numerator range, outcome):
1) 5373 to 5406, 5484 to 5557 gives 0.91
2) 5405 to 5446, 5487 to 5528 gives 0.86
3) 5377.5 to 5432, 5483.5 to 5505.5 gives 0.85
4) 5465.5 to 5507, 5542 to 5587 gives 1.00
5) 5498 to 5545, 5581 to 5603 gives 0.96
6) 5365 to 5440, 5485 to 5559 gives 0.88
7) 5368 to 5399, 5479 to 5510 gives 0.92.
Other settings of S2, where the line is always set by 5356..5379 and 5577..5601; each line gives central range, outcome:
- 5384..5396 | -1.0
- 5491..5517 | 1.0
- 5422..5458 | -2.4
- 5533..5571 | 1.7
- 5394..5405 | -0.8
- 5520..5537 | 0.5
